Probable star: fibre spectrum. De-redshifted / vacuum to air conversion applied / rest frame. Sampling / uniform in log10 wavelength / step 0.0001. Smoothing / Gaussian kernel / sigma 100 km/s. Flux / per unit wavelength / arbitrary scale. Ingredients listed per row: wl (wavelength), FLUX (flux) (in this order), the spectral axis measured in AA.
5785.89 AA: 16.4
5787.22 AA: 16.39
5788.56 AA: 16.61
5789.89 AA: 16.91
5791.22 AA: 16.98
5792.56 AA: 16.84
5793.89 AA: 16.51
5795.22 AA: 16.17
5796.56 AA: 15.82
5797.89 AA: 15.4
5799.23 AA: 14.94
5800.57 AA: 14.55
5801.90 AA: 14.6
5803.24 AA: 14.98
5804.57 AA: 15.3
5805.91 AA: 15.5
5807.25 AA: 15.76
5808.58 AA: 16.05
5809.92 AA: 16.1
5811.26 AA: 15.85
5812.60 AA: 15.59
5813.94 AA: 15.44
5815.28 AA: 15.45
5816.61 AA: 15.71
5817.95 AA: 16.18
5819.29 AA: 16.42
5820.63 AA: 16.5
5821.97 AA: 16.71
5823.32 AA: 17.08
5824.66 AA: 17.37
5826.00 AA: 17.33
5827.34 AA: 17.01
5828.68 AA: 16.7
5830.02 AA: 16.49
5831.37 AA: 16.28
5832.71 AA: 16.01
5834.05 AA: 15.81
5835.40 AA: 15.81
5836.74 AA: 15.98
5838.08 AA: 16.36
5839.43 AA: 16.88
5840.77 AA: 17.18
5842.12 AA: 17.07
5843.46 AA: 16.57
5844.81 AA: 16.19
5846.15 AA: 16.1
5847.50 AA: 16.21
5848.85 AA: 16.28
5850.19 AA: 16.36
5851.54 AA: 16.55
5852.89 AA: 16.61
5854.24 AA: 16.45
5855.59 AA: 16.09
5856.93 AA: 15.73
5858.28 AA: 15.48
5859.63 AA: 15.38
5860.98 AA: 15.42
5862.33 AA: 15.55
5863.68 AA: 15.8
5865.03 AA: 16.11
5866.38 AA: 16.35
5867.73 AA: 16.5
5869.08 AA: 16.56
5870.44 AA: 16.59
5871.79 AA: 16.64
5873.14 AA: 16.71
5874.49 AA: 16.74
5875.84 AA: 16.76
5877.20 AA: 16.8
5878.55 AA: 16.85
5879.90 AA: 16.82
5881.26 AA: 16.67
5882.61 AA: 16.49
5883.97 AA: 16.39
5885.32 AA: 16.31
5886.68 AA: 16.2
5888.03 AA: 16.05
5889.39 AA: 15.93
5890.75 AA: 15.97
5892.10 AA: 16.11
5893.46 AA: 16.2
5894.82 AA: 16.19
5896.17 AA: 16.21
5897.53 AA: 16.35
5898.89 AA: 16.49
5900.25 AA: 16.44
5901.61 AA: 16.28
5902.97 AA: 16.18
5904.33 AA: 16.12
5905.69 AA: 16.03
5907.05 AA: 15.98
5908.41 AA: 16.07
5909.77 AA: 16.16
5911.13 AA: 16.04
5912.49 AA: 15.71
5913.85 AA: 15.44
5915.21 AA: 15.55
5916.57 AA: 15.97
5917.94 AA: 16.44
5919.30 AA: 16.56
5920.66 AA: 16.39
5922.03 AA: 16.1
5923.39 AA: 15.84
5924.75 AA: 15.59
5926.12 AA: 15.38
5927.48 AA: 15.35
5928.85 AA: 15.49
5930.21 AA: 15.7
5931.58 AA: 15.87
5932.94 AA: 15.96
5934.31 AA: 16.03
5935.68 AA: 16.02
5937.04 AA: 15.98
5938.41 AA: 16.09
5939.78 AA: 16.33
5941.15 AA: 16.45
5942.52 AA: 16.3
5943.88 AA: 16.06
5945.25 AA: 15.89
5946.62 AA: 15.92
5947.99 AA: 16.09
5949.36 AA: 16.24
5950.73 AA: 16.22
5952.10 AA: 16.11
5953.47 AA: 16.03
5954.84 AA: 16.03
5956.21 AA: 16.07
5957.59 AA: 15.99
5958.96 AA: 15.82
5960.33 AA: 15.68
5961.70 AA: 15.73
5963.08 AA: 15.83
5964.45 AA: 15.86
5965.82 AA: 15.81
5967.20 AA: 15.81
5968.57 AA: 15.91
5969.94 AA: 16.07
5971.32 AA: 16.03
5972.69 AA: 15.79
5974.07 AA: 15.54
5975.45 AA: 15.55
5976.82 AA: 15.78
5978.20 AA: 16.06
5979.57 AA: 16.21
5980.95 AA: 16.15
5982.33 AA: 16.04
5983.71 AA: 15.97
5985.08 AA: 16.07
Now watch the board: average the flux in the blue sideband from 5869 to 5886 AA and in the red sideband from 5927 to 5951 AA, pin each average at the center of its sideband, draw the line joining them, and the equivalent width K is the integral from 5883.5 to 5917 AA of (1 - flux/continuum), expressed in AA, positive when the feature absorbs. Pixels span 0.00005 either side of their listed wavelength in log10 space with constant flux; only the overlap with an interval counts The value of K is 0.63 AA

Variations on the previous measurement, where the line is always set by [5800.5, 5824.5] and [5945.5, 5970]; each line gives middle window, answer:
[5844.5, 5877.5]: -0.8 AA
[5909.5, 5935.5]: 0.1 AA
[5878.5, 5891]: -0.4 AA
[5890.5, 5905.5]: -0.3 AA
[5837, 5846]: -0.4 AA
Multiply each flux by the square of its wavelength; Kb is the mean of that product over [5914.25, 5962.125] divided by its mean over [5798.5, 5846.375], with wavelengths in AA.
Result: 1.03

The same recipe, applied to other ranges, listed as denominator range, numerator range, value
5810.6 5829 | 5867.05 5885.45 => 1.04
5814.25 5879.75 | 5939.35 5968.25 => 1.01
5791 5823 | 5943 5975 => 1.06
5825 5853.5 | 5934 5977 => 1.01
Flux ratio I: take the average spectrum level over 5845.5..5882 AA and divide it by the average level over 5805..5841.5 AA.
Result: 1.0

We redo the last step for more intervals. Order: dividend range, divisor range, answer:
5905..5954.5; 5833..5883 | 0.98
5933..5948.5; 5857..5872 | 1.01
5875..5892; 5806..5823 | 1.03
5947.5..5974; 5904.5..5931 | 1.00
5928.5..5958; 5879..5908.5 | 0.99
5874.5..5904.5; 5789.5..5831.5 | 1.02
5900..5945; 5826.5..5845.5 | 0.97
